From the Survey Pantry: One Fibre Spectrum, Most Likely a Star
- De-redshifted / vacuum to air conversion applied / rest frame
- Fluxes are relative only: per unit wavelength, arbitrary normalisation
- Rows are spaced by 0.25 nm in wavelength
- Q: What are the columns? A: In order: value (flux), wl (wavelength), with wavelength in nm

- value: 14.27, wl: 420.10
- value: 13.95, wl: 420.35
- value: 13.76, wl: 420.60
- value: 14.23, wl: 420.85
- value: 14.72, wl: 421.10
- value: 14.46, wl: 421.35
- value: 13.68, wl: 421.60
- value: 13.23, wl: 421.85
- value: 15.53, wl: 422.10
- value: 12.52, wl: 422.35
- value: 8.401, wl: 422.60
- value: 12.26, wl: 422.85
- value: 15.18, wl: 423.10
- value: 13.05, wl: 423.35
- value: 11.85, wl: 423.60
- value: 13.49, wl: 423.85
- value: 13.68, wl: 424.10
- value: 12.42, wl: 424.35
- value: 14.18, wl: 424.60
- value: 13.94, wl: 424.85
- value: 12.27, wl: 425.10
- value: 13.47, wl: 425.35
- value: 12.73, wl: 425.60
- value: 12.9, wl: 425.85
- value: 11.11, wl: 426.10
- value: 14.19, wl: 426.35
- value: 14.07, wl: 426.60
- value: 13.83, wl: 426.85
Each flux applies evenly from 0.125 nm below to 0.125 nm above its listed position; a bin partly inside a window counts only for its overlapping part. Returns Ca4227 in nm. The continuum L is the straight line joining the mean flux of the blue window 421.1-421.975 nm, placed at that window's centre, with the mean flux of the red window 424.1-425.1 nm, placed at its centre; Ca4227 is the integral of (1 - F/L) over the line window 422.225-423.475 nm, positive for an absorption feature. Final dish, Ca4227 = 0.13 nm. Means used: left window 13.9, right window 13.4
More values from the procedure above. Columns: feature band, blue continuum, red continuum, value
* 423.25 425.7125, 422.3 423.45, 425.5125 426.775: -0.09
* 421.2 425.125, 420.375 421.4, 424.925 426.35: 0.10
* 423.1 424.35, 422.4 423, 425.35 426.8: -0.18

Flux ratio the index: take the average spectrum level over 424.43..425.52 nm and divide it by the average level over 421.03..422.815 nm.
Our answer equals 1.0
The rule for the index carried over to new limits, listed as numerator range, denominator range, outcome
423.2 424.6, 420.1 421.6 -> 0.92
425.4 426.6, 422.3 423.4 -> 1.06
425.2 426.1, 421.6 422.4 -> 0.92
